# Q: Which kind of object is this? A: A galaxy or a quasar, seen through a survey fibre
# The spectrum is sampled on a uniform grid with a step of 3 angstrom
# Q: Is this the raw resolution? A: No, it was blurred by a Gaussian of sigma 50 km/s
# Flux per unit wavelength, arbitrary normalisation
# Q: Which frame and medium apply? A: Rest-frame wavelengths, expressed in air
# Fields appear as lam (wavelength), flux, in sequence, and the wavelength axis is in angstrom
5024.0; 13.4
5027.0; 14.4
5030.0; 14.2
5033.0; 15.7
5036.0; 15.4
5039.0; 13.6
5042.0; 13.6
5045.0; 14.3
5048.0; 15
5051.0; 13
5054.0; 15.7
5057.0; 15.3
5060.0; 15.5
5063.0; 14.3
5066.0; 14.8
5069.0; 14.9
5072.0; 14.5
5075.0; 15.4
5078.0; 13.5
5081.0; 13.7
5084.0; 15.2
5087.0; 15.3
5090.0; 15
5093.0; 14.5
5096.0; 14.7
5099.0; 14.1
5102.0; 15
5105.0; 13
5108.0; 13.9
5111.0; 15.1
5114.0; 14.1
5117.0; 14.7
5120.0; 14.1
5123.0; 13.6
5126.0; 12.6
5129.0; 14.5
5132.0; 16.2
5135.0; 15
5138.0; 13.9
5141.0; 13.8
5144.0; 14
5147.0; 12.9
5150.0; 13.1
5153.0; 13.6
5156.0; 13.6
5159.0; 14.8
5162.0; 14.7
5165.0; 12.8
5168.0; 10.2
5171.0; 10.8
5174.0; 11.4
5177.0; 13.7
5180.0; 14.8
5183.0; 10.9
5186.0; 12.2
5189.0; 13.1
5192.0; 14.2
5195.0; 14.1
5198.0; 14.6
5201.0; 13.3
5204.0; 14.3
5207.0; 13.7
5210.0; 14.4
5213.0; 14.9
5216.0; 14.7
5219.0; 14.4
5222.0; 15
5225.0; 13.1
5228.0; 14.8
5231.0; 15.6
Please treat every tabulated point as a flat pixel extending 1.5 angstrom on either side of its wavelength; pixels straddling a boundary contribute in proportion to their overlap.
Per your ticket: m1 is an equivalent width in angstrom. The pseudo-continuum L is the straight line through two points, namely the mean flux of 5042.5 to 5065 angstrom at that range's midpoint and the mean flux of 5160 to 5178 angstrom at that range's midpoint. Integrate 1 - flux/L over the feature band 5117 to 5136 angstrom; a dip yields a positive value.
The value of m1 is -1.7 angstrom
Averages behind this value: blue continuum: 14.7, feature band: 14.3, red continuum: 12.3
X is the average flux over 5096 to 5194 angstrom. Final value 13.6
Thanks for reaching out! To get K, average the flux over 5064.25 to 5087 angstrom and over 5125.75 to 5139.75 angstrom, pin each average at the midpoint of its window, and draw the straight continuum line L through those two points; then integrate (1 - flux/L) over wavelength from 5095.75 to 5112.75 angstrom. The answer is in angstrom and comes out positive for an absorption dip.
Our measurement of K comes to 0.4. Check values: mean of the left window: 14.6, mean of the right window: 14.6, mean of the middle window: 14.3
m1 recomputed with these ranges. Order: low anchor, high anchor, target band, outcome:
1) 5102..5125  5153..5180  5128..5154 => -1.2 angstrom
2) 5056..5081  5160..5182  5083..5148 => -2.7 angstrom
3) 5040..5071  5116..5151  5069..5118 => -0.5 angstrom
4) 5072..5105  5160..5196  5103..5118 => -0.1 angstrom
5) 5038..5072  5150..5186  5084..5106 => -1.0 angstrom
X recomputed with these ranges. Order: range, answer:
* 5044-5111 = 14.6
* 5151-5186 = 12.8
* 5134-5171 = 13.4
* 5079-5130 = 14.3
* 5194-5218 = 14.3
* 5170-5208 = 13.2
